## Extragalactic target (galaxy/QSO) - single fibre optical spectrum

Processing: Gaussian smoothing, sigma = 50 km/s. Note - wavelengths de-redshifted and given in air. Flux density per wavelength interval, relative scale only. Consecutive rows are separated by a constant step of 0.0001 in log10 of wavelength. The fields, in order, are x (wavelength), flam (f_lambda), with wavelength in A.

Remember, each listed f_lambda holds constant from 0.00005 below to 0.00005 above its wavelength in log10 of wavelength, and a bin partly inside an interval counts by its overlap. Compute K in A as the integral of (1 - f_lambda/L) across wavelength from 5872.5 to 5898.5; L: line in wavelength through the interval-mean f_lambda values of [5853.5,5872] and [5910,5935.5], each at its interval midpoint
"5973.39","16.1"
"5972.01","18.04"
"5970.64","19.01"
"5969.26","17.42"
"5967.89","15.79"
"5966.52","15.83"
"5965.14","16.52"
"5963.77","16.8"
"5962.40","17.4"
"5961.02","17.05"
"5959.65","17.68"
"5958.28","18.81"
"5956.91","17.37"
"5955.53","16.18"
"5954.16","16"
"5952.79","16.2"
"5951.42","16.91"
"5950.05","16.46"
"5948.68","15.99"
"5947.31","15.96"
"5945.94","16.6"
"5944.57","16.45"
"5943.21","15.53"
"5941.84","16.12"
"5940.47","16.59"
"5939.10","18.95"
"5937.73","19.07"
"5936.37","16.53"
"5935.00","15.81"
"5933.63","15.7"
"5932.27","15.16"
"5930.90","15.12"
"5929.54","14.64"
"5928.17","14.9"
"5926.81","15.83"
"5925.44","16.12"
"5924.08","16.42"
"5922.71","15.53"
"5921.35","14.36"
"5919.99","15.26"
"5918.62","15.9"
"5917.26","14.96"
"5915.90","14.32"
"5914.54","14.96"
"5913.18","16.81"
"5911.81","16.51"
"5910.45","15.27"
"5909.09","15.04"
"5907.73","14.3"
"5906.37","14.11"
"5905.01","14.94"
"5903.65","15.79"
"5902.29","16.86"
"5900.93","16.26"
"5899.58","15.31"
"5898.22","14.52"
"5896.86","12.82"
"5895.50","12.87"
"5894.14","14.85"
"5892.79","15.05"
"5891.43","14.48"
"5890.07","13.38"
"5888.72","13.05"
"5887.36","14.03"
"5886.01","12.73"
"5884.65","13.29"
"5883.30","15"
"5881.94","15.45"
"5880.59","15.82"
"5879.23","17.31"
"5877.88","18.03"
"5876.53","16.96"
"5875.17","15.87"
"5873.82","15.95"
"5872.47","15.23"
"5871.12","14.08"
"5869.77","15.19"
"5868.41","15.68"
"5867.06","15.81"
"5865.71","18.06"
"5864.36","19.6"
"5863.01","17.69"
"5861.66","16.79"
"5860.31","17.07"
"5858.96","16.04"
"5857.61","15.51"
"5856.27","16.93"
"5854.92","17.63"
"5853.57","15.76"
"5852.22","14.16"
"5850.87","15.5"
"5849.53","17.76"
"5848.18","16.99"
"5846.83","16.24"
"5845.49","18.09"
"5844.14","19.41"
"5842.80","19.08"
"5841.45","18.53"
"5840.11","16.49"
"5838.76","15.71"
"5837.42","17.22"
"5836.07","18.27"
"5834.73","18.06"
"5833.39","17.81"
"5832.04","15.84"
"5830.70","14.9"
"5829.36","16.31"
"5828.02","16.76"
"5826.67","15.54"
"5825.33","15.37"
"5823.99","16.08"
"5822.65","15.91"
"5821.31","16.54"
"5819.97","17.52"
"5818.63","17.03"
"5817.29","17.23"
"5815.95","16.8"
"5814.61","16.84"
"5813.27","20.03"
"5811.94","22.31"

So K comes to 2.1 A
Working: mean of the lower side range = 16.6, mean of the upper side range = 15.4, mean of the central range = 14.8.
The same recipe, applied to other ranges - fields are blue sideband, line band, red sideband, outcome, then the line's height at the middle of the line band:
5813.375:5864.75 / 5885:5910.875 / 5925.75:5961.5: 3.3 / 16.6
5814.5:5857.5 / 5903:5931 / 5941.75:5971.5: 2.5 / 16.8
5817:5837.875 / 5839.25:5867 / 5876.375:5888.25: -1.9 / 16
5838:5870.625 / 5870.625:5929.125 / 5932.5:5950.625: 5.6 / 16.7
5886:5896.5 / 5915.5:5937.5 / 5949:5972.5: -0.1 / 15.4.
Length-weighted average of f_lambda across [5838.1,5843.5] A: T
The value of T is 17.5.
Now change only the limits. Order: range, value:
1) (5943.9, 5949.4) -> 16.2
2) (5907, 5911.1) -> 14.9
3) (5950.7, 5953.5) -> 16.6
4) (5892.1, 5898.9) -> 14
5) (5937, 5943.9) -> 17.3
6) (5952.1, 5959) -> 16.9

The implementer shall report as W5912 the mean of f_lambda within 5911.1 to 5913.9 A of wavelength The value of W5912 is 16.6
